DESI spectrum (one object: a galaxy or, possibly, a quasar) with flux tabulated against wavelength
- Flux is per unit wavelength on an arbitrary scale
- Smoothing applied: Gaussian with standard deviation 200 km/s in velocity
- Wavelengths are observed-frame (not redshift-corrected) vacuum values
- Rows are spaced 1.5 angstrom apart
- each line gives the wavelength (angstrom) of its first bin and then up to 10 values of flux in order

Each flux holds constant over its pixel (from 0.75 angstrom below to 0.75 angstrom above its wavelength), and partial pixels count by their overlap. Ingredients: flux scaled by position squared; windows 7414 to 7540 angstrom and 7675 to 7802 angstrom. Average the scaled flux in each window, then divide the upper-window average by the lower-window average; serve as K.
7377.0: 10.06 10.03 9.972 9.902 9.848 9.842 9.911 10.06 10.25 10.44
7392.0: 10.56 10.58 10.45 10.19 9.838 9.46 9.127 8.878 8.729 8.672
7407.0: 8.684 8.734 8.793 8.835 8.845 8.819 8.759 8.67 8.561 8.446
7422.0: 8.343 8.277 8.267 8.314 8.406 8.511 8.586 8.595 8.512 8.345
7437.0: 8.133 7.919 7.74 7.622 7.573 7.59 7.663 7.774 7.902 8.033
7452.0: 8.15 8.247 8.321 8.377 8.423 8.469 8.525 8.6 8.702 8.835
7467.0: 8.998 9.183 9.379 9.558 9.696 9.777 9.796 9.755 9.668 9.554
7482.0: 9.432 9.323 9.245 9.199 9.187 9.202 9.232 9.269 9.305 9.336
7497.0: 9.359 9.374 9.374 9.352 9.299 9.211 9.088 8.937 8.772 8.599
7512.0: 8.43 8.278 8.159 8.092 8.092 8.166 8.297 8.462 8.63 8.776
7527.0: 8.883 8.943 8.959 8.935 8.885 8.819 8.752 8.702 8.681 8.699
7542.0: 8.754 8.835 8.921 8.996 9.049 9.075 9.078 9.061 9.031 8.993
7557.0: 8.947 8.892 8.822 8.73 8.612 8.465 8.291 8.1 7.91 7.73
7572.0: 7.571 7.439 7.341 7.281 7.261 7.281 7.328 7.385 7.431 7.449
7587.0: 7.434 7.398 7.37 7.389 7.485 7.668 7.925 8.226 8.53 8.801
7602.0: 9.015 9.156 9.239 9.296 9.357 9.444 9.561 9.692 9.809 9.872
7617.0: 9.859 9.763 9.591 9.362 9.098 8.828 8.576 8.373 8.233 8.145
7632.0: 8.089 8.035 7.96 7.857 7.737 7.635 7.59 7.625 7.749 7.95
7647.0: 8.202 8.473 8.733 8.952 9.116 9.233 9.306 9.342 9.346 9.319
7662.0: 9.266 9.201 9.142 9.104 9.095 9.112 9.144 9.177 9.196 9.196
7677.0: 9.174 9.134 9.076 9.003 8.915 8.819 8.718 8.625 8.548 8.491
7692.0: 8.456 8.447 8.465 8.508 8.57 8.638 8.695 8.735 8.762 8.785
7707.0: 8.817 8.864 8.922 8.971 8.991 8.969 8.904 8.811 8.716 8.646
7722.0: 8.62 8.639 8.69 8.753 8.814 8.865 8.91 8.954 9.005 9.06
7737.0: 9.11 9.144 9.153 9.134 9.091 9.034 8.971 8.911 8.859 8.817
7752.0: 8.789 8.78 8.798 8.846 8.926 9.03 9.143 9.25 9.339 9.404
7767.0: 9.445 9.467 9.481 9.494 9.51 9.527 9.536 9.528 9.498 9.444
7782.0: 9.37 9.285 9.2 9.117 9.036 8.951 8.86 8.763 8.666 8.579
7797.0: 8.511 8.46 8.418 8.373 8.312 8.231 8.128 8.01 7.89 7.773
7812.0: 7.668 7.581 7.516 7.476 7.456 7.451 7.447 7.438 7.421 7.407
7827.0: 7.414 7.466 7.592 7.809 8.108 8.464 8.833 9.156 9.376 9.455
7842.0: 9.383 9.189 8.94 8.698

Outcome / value 1.10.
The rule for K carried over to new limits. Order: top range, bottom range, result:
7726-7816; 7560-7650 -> 1.12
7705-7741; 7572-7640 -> 1.10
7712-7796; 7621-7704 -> 1.07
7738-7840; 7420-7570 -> 1.07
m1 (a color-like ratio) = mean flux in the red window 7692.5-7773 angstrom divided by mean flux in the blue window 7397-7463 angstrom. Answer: 1.1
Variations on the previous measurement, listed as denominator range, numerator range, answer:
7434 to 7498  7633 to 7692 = 0.99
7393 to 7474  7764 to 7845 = 0.99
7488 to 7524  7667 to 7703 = 1.00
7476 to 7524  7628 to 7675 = 0.96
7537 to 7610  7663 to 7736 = 1.06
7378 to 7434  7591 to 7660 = 0.94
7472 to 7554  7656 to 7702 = 0.99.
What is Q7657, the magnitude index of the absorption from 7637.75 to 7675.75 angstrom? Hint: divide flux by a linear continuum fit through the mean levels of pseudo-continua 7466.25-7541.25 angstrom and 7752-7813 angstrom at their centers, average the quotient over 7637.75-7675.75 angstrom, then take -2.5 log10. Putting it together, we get 0.02 mag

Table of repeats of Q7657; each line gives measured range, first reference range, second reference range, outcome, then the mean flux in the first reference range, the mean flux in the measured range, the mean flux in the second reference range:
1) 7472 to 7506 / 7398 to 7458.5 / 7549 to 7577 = -0.12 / 8.41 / 9.4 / 8.39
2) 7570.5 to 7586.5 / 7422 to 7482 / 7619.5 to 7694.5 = 0.17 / 8.57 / 7.39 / 8.71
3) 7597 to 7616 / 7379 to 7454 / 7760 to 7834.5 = -0.07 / 8.85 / 9.24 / 8.52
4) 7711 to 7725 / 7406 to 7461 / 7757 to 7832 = -0.04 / 8.32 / 8.8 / 8.55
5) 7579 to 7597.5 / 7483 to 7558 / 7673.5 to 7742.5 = 0.18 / 8.9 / 7.5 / 8.83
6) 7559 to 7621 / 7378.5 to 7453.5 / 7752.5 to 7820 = 0.06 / 8.86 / 8.36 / 8.75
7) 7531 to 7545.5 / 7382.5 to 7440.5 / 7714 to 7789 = 0.03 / 9.03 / 8.79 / 9.08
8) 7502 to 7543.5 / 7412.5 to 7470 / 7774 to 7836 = -0.04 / 8.35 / 8.68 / 8.32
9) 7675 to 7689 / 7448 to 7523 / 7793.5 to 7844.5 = -0.06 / 8.92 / 8.94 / 8.13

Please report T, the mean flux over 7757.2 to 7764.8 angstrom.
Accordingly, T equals 9.14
